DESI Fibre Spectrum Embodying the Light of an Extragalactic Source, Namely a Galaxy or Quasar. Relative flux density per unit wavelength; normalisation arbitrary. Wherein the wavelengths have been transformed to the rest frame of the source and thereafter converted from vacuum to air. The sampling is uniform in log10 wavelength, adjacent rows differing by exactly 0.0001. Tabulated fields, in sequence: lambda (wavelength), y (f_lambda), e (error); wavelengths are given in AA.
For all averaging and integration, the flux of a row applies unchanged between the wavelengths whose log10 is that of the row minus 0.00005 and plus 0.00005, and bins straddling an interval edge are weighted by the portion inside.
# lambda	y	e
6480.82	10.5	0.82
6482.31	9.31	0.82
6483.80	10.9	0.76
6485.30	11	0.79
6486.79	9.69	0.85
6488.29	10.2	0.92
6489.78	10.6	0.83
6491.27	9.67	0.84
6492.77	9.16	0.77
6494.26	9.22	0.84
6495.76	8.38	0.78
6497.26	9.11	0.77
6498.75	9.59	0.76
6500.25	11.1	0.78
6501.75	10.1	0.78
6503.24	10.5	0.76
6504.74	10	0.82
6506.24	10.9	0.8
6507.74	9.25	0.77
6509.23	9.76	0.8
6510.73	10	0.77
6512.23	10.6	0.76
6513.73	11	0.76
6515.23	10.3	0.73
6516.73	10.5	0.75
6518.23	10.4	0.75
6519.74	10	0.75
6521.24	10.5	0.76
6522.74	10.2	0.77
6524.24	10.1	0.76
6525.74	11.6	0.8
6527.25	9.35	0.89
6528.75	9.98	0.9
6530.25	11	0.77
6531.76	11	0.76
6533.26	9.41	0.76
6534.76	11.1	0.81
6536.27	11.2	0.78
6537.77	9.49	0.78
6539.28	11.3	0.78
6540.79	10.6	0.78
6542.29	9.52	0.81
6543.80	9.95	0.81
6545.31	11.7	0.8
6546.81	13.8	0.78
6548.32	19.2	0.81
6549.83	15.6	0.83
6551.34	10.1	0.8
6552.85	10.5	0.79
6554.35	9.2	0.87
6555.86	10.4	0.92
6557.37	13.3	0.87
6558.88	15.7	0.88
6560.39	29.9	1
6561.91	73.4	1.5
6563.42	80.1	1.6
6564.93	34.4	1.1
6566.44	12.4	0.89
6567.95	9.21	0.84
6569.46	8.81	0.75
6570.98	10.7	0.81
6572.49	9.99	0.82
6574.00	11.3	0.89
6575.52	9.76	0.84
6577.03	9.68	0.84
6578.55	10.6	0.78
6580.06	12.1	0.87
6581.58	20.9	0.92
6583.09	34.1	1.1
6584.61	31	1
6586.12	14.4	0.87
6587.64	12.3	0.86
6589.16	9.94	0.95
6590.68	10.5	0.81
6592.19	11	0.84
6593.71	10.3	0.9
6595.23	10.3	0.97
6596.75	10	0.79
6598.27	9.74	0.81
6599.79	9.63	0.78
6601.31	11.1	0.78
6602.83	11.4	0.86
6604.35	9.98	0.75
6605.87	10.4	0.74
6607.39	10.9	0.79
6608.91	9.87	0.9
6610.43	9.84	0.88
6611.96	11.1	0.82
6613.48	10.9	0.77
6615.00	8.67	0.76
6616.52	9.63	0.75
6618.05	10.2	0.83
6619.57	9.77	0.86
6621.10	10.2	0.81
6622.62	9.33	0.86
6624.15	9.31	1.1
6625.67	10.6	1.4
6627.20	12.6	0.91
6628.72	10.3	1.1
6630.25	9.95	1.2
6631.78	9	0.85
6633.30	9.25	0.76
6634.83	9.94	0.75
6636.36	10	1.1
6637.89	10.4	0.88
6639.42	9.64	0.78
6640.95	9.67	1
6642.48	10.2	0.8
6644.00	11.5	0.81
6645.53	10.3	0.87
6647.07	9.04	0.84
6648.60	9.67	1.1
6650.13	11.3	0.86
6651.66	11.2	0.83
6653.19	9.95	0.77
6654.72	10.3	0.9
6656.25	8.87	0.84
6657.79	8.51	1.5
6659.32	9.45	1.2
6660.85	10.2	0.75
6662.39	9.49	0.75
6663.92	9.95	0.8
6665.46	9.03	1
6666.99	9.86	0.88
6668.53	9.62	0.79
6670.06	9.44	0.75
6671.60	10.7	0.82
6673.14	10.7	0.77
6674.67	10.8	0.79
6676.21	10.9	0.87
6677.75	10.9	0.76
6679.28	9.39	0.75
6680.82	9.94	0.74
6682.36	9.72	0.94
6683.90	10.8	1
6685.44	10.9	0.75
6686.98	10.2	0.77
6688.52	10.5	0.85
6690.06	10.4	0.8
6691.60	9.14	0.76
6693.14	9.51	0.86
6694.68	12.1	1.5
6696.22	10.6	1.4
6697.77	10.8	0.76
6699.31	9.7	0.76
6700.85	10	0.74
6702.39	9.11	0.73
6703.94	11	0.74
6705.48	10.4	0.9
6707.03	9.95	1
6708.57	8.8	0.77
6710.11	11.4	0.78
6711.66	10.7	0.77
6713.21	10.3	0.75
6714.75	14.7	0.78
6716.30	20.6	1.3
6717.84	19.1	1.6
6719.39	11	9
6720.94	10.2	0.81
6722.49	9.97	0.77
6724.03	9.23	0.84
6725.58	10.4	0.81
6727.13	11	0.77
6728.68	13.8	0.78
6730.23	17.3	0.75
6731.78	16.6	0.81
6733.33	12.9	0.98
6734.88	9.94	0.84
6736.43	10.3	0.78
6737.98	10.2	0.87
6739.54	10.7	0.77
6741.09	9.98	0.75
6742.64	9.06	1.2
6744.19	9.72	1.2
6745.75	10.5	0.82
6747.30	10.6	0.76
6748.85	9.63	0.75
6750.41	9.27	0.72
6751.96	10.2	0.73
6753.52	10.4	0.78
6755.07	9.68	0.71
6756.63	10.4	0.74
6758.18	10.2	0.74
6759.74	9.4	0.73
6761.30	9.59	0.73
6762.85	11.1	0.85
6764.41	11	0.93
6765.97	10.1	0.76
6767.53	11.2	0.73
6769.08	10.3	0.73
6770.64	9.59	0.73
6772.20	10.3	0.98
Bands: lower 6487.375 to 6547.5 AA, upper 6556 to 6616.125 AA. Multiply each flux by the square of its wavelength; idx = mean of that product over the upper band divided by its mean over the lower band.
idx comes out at 1.6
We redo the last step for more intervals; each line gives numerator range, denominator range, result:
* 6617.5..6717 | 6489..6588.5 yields 0.75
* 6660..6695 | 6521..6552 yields 0.94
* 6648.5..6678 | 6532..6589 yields 0.60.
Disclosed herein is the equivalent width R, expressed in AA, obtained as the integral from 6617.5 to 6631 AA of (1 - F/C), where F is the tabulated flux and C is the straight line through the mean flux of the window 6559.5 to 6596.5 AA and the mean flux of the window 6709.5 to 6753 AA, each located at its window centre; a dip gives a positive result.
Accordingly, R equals 5.6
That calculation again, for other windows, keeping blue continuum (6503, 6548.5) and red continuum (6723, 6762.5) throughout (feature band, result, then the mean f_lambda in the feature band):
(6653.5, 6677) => 2.0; 9.86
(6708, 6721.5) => -2.8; 13.1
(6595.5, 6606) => 0.4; 10.3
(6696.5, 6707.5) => 0.7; 10.2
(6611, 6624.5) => 1.0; 9.91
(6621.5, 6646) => 1.4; 10.1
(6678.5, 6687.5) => 0.5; 10.2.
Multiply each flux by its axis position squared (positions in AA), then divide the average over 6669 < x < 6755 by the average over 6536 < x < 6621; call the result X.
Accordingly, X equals 0.8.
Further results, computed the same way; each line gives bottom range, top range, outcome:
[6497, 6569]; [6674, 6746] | 0.81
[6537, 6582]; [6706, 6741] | 0.73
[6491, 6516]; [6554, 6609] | 1.76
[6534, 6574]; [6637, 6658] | 0.57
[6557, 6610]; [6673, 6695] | 0.62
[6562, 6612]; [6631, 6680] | 0.64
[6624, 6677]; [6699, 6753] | 1.16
